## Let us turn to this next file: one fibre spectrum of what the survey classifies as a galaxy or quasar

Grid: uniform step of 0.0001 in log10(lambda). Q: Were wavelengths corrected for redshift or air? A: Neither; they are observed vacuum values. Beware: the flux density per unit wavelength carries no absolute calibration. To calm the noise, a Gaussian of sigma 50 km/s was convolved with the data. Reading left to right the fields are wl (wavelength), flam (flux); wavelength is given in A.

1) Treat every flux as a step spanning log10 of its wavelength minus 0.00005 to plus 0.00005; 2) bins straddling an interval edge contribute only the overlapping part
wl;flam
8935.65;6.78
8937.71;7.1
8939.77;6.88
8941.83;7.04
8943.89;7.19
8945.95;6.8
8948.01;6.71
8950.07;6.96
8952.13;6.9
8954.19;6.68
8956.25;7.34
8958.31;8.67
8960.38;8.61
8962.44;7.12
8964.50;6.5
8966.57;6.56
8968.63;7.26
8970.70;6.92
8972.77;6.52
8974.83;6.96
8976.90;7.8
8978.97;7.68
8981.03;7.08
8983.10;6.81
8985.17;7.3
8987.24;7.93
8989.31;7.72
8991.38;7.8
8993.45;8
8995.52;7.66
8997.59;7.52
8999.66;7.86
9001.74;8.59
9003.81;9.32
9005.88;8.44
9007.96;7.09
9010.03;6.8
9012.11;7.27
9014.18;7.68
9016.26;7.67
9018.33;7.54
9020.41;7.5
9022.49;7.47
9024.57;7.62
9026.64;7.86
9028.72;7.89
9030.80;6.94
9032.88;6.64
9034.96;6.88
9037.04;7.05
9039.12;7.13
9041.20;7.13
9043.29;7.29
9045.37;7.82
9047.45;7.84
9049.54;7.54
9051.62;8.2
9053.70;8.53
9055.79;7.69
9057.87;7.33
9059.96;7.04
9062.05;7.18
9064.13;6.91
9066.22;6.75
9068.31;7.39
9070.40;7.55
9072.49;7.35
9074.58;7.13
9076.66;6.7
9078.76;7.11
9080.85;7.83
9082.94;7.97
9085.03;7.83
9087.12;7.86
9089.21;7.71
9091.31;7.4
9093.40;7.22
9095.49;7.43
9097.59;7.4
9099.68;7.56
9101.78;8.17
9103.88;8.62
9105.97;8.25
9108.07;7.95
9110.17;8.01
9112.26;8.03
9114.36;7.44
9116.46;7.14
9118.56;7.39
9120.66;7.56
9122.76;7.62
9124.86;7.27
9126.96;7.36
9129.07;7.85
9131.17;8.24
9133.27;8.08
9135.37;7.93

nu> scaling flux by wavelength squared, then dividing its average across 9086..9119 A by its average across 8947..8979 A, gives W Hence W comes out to 1.11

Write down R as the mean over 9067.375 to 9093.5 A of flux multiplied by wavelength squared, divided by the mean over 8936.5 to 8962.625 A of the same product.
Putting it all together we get 1.06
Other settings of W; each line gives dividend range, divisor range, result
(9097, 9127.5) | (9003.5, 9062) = 1.05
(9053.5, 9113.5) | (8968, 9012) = 1.02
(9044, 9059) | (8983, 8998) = 1.04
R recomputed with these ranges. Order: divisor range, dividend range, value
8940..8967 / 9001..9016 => 1.11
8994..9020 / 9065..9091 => 0.97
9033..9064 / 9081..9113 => 1.06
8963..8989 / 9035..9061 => 1.07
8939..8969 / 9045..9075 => 1.07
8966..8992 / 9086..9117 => 1.10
